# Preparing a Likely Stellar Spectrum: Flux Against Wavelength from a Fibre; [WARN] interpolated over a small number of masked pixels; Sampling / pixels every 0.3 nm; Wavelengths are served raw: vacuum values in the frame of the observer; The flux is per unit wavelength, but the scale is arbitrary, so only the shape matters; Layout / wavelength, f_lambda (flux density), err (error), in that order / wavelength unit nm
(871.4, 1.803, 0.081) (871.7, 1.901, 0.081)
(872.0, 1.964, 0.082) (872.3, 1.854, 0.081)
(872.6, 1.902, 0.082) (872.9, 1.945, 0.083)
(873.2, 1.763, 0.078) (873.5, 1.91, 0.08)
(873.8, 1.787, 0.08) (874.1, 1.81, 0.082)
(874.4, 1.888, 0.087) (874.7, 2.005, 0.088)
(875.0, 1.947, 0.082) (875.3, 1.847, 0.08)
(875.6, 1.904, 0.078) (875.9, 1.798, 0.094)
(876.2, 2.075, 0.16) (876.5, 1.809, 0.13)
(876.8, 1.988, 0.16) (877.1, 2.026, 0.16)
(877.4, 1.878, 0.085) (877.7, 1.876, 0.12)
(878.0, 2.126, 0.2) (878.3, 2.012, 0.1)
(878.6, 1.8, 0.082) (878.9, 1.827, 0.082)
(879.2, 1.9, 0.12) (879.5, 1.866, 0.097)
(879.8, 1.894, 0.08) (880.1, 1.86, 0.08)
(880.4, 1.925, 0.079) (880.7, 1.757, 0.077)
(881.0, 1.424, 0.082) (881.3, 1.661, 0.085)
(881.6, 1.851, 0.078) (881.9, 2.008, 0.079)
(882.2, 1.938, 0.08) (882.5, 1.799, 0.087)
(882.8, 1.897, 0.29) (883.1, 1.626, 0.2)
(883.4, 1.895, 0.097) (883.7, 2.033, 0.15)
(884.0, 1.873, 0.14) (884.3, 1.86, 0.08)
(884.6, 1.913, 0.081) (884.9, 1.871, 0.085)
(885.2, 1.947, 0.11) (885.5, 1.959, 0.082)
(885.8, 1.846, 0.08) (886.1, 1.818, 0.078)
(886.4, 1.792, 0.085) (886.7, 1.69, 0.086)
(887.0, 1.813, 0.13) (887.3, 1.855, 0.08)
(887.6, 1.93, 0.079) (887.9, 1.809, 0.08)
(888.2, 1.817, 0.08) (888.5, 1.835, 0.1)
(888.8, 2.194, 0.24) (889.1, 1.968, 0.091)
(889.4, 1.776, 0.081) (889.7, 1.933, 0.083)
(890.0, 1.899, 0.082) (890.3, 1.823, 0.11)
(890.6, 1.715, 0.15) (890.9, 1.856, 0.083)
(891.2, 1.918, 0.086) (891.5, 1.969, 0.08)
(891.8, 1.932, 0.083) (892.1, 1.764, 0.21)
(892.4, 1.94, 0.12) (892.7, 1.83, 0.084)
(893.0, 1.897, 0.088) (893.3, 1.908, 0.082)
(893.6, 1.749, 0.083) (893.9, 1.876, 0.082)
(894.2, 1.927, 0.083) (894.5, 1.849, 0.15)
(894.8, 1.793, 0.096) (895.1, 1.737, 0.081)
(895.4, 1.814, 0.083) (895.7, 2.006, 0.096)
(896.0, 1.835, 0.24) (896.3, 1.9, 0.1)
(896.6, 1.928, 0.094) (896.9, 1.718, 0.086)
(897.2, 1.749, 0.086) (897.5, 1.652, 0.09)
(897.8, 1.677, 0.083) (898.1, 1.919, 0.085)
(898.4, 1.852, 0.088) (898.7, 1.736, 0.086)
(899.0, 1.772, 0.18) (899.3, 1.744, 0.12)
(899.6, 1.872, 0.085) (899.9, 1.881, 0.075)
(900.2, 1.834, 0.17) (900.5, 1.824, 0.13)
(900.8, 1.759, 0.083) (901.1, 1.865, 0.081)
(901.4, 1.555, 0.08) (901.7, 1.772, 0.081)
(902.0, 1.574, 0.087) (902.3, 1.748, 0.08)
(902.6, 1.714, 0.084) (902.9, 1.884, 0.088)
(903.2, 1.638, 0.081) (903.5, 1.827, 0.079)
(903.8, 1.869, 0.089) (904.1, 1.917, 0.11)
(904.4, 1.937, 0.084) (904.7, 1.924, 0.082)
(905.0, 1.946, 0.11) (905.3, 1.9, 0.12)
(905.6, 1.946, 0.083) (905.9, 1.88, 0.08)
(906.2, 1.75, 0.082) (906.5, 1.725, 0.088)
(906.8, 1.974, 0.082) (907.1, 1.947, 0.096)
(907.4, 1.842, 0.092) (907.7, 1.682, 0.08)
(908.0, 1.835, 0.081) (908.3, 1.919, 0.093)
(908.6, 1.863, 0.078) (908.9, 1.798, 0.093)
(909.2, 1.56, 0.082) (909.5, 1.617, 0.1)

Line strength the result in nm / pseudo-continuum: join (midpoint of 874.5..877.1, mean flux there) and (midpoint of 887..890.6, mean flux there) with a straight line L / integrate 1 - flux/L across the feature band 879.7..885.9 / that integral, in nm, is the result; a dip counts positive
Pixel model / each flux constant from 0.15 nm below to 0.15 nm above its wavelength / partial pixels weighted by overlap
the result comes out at 0.18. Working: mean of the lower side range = 1.93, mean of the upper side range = 1.88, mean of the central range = 1.85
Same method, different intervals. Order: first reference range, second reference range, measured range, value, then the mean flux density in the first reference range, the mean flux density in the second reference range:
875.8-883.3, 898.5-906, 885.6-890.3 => -0.05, 1.87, 1.81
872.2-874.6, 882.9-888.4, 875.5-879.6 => -0.14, 1.86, 1.85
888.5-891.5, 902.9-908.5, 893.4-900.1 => 0.23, 1.9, 1.86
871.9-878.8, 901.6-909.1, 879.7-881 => 0.06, 1.91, 1.83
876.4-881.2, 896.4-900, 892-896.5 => -0.12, 1.87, 1.79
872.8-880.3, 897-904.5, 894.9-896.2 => -0.03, 1.9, 1.78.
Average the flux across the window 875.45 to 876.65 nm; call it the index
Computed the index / 1.9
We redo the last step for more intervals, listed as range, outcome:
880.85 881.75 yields 1.65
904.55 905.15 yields 1.94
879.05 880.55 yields 1.89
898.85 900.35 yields 1.82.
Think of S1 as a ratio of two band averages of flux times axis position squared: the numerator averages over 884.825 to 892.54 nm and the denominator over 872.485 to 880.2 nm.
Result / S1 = 1.0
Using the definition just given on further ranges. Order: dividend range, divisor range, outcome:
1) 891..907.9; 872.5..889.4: 1.02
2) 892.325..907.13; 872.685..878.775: 1.01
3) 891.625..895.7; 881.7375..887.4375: 1.01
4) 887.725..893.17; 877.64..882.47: 1.04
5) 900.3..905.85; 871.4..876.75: 1.02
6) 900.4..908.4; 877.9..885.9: 1.03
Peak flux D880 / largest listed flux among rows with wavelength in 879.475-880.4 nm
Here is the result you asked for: 1.925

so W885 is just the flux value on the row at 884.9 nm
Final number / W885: 1.871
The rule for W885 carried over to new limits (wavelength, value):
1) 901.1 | 1.865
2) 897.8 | 1.677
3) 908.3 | 1.919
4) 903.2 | 1.638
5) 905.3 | 1.9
